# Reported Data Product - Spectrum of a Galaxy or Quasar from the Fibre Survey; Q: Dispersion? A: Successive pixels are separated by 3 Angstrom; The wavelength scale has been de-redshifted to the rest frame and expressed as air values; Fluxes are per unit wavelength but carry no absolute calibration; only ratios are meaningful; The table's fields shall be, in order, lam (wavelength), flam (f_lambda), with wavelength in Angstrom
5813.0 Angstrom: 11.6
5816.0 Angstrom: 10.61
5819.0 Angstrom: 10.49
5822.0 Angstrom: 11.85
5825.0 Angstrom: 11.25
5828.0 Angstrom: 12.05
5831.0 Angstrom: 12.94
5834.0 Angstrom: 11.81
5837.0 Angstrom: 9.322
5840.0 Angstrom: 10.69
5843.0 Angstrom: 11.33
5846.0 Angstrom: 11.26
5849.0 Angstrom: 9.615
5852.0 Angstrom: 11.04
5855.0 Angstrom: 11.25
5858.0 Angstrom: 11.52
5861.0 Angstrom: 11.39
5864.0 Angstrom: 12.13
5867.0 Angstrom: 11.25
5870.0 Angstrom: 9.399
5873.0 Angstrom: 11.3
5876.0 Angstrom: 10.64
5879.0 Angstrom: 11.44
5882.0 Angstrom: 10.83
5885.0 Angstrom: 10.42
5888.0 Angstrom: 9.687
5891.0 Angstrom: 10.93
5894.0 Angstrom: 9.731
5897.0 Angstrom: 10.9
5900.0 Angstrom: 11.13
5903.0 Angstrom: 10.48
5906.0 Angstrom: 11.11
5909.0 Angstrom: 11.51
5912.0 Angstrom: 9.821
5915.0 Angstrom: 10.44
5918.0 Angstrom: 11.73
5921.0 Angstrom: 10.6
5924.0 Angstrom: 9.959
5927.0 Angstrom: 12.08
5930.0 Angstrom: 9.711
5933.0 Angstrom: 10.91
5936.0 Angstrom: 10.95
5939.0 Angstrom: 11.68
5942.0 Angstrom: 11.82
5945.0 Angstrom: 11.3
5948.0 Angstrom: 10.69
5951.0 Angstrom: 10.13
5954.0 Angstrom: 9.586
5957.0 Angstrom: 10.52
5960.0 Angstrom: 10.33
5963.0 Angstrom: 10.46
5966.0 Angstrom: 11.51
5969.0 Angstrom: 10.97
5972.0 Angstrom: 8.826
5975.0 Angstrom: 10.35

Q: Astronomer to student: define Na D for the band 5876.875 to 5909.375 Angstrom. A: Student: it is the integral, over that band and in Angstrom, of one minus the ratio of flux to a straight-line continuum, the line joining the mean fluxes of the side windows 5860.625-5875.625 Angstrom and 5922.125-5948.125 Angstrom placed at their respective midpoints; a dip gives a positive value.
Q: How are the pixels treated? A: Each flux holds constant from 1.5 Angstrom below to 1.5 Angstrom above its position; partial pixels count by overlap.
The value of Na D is 0.9 Angstrom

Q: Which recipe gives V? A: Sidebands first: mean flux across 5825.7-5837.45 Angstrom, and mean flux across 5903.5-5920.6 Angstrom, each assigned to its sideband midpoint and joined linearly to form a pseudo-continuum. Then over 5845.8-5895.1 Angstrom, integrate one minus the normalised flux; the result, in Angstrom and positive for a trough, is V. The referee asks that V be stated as 2.2 Angstrom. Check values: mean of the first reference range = 11.7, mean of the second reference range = 10.9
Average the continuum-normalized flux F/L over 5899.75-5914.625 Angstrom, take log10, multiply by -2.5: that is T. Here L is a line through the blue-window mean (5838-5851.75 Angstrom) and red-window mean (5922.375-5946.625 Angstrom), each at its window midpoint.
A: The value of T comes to 0.02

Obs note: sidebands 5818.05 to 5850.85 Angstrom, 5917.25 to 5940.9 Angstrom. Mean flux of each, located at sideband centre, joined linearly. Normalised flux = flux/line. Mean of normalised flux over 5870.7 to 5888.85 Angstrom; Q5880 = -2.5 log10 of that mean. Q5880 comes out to 0.04 mag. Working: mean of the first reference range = 11.2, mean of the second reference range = 10.9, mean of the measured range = 10.7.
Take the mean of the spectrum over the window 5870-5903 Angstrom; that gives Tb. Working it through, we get 10.6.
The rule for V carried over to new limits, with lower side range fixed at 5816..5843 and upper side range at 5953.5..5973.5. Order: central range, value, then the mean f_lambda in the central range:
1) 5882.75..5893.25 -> 0.5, 10.3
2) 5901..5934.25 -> -0.3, 10.8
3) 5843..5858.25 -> 0.3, 10.9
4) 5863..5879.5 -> 0.0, 11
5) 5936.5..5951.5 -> -1.0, 11.2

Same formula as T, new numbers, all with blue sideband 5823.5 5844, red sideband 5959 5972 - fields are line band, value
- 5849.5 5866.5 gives -0.01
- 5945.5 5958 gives 0.04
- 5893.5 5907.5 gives 0.02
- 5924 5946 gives -0.03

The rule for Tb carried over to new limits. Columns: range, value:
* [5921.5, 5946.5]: 11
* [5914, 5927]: 10.9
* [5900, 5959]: 10.8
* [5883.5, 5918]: 10.6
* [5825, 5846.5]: 11.3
